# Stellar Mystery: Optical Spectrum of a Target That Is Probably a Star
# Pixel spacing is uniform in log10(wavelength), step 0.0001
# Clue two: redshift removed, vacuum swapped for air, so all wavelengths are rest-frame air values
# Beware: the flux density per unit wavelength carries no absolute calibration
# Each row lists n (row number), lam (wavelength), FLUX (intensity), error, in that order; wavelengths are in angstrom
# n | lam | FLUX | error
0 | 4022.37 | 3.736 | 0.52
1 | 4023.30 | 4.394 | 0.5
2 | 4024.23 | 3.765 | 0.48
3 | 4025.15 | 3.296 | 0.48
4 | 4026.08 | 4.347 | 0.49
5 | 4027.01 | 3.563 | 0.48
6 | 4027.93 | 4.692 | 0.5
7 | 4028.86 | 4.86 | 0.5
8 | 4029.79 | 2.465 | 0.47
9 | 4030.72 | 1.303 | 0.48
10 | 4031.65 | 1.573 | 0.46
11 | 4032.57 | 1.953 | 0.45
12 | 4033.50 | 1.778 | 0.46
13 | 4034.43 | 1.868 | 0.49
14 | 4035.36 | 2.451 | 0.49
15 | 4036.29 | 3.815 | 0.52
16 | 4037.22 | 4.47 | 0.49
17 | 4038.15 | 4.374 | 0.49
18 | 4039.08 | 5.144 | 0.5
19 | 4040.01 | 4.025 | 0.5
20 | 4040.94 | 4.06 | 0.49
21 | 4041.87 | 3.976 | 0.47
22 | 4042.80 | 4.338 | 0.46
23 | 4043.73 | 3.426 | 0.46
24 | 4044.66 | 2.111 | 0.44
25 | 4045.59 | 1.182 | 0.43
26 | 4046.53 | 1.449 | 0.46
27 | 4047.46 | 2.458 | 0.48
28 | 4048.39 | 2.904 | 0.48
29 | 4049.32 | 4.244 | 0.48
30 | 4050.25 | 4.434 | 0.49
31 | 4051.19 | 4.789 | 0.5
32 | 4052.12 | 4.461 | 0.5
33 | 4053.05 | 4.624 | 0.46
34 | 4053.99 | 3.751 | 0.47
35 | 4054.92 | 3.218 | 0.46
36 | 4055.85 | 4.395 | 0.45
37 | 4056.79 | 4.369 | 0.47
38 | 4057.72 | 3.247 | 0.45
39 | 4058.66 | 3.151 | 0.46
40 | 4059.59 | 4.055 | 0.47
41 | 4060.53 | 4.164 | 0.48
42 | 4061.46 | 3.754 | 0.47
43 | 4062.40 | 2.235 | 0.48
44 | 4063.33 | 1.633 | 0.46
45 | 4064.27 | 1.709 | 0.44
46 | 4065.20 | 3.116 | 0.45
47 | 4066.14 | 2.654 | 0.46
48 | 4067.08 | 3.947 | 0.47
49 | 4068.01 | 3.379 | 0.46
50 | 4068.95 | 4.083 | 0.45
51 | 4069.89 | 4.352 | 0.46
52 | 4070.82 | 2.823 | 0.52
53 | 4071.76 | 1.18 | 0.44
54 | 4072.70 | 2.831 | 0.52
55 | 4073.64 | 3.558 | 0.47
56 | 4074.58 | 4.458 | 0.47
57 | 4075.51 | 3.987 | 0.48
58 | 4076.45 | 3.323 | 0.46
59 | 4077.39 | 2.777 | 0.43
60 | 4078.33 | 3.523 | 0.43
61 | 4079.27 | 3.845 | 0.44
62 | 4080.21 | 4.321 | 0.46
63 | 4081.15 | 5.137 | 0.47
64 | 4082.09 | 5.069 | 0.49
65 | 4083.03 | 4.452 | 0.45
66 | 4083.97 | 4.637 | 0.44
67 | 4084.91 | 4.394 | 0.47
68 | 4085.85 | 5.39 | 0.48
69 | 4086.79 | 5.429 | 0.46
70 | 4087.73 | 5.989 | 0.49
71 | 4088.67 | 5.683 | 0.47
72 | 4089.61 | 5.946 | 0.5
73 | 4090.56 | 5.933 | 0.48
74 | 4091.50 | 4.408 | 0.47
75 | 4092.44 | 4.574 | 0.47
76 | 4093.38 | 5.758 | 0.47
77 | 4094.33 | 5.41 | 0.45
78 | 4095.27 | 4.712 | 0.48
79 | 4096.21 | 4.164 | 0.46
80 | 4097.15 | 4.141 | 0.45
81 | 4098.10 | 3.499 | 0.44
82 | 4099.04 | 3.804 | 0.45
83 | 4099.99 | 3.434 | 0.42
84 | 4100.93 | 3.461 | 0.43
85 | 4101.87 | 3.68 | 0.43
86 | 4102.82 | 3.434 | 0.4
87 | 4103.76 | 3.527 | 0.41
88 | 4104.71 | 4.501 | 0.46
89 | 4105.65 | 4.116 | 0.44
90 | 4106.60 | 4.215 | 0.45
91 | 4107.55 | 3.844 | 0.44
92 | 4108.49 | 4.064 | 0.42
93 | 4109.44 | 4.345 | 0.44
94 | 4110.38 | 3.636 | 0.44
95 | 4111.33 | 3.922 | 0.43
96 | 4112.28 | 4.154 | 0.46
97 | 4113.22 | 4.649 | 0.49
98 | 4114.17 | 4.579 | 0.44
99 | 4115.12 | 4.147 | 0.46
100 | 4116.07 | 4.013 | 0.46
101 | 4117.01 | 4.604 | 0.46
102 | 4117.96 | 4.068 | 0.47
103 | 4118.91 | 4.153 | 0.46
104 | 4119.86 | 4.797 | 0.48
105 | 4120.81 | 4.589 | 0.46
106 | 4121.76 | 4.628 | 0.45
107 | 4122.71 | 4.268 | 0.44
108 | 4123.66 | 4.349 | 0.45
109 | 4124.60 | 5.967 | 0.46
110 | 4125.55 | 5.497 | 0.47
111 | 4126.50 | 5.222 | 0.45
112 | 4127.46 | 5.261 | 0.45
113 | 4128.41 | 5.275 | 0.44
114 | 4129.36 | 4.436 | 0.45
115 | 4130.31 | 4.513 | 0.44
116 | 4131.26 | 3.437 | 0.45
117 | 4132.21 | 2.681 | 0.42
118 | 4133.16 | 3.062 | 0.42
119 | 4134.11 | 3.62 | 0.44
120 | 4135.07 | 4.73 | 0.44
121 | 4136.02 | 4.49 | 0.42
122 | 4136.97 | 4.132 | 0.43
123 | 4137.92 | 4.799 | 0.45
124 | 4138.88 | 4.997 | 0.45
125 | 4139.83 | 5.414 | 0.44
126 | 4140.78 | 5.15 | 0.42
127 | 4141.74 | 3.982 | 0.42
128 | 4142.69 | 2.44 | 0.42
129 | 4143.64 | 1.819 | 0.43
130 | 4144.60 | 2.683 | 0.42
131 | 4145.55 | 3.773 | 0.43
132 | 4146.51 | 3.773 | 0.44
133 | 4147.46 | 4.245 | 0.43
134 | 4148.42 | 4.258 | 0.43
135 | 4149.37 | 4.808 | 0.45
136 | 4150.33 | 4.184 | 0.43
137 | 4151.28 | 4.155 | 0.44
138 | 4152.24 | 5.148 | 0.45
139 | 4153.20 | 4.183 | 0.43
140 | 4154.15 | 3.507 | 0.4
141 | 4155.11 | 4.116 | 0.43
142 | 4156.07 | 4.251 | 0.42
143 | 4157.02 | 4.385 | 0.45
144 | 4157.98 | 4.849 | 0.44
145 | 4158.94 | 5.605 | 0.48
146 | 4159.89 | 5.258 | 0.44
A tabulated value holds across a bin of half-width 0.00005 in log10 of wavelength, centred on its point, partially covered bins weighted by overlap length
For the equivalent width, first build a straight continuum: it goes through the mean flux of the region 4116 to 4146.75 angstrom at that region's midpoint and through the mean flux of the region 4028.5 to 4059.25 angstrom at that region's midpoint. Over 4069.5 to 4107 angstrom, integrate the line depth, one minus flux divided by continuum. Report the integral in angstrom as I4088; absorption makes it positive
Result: -4.2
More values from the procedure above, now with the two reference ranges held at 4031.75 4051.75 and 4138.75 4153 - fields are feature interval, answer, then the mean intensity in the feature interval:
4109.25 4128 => -3.5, 4.55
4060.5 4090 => -2.7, 3.86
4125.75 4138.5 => -1.2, 4.31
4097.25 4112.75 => -0.5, 3.86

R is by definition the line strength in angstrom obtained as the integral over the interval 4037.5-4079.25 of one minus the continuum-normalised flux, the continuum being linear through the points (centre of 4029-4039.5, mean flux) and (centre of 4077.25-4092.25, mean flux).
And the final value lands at 3.2 angstrom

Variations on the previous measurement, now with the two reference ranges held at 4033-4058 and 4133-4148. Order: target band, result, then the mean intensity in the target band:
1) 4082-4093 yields -4.3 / 5.17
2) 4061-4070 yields 1.5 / 3.03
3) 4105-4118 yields -1.2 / 4.18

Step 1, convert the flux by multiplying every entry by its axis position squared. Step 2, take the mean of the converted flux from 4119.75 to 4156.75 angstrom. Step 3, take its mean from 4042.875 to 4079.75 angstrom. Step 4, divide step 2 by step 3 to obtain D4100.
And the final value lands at 1.33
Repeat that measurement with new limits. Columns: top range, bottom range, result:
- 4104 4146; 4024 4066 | 1.32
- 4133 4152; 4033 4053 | 1.24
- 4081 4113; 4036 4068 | 1.31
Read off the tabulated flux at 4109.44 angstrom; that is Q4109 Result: 4.345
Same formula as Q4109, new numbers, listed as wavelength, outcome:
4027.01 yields 3.563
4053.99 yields 3.751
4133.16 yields 3.062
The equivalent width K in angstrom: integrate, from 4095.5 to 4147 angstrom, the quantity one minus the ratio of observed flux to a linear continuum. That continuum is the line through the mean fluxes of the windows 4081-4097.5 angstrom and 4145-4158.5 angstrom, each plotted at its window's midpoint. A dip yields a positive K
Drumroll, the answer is 5.51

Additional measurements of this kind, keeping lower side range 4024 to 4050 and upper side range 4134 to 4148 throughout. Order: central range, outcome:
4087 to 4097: -4.4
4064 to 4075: 0.9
